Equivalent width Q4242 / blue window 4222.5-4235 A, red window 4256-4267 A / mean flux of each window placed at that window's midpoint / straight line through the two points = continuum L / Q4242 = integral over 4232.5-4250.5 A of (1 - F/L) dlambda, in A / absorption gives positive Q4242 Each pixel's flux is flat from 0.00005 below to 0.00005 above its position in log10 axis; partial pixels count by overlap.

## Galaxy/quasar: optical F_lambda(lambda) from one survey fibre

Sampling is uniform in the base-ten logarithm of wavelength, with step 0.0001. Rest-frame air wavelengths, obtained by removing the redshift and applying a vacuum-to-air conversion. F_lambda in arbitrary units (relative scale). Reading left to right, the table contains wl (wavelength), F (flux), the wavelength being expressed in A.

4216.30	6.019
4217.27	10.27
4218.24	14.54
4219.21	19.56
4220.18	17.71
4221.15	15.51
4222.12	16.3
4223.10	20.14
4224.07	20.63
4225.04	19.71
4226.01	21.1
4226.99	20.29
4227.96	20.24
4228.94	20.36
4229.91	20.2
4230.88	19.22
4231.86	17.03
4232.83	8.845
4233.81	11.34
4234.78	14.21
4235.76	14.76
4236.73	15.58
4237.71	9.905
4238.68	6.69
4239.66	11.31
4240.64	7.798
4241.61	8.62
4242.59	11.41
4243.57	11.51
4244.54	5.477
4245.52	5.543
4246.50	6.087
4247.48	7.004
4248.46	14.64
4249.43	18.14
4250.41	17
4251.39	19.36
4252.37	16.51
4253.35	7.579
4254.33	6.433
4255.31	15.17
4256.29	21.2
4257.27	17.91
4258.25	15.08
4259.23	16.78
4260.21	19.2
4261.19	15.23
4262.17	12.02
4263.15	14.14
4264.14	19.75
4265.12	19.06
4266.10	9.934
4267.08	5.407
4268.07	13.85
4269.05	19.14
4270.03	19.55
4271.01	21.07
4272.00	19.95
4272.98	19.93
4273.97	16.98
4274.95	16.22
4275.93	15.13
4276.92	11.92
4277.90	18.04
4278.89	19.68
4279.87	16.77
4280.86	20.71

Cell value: 6.8 A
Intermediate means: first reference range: 18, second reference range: 15.9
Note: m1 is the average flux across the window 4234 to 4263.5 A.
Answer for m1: 12.7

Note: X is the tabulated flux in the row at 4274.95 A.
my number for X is 16.22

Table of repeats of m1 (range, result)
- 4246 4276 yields 15.3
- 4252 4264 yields 14.9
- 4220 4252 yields 14.3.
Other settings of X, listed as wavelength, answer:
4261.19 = 15.23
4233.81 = 11.34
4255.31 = 15.17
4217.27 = 10.27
